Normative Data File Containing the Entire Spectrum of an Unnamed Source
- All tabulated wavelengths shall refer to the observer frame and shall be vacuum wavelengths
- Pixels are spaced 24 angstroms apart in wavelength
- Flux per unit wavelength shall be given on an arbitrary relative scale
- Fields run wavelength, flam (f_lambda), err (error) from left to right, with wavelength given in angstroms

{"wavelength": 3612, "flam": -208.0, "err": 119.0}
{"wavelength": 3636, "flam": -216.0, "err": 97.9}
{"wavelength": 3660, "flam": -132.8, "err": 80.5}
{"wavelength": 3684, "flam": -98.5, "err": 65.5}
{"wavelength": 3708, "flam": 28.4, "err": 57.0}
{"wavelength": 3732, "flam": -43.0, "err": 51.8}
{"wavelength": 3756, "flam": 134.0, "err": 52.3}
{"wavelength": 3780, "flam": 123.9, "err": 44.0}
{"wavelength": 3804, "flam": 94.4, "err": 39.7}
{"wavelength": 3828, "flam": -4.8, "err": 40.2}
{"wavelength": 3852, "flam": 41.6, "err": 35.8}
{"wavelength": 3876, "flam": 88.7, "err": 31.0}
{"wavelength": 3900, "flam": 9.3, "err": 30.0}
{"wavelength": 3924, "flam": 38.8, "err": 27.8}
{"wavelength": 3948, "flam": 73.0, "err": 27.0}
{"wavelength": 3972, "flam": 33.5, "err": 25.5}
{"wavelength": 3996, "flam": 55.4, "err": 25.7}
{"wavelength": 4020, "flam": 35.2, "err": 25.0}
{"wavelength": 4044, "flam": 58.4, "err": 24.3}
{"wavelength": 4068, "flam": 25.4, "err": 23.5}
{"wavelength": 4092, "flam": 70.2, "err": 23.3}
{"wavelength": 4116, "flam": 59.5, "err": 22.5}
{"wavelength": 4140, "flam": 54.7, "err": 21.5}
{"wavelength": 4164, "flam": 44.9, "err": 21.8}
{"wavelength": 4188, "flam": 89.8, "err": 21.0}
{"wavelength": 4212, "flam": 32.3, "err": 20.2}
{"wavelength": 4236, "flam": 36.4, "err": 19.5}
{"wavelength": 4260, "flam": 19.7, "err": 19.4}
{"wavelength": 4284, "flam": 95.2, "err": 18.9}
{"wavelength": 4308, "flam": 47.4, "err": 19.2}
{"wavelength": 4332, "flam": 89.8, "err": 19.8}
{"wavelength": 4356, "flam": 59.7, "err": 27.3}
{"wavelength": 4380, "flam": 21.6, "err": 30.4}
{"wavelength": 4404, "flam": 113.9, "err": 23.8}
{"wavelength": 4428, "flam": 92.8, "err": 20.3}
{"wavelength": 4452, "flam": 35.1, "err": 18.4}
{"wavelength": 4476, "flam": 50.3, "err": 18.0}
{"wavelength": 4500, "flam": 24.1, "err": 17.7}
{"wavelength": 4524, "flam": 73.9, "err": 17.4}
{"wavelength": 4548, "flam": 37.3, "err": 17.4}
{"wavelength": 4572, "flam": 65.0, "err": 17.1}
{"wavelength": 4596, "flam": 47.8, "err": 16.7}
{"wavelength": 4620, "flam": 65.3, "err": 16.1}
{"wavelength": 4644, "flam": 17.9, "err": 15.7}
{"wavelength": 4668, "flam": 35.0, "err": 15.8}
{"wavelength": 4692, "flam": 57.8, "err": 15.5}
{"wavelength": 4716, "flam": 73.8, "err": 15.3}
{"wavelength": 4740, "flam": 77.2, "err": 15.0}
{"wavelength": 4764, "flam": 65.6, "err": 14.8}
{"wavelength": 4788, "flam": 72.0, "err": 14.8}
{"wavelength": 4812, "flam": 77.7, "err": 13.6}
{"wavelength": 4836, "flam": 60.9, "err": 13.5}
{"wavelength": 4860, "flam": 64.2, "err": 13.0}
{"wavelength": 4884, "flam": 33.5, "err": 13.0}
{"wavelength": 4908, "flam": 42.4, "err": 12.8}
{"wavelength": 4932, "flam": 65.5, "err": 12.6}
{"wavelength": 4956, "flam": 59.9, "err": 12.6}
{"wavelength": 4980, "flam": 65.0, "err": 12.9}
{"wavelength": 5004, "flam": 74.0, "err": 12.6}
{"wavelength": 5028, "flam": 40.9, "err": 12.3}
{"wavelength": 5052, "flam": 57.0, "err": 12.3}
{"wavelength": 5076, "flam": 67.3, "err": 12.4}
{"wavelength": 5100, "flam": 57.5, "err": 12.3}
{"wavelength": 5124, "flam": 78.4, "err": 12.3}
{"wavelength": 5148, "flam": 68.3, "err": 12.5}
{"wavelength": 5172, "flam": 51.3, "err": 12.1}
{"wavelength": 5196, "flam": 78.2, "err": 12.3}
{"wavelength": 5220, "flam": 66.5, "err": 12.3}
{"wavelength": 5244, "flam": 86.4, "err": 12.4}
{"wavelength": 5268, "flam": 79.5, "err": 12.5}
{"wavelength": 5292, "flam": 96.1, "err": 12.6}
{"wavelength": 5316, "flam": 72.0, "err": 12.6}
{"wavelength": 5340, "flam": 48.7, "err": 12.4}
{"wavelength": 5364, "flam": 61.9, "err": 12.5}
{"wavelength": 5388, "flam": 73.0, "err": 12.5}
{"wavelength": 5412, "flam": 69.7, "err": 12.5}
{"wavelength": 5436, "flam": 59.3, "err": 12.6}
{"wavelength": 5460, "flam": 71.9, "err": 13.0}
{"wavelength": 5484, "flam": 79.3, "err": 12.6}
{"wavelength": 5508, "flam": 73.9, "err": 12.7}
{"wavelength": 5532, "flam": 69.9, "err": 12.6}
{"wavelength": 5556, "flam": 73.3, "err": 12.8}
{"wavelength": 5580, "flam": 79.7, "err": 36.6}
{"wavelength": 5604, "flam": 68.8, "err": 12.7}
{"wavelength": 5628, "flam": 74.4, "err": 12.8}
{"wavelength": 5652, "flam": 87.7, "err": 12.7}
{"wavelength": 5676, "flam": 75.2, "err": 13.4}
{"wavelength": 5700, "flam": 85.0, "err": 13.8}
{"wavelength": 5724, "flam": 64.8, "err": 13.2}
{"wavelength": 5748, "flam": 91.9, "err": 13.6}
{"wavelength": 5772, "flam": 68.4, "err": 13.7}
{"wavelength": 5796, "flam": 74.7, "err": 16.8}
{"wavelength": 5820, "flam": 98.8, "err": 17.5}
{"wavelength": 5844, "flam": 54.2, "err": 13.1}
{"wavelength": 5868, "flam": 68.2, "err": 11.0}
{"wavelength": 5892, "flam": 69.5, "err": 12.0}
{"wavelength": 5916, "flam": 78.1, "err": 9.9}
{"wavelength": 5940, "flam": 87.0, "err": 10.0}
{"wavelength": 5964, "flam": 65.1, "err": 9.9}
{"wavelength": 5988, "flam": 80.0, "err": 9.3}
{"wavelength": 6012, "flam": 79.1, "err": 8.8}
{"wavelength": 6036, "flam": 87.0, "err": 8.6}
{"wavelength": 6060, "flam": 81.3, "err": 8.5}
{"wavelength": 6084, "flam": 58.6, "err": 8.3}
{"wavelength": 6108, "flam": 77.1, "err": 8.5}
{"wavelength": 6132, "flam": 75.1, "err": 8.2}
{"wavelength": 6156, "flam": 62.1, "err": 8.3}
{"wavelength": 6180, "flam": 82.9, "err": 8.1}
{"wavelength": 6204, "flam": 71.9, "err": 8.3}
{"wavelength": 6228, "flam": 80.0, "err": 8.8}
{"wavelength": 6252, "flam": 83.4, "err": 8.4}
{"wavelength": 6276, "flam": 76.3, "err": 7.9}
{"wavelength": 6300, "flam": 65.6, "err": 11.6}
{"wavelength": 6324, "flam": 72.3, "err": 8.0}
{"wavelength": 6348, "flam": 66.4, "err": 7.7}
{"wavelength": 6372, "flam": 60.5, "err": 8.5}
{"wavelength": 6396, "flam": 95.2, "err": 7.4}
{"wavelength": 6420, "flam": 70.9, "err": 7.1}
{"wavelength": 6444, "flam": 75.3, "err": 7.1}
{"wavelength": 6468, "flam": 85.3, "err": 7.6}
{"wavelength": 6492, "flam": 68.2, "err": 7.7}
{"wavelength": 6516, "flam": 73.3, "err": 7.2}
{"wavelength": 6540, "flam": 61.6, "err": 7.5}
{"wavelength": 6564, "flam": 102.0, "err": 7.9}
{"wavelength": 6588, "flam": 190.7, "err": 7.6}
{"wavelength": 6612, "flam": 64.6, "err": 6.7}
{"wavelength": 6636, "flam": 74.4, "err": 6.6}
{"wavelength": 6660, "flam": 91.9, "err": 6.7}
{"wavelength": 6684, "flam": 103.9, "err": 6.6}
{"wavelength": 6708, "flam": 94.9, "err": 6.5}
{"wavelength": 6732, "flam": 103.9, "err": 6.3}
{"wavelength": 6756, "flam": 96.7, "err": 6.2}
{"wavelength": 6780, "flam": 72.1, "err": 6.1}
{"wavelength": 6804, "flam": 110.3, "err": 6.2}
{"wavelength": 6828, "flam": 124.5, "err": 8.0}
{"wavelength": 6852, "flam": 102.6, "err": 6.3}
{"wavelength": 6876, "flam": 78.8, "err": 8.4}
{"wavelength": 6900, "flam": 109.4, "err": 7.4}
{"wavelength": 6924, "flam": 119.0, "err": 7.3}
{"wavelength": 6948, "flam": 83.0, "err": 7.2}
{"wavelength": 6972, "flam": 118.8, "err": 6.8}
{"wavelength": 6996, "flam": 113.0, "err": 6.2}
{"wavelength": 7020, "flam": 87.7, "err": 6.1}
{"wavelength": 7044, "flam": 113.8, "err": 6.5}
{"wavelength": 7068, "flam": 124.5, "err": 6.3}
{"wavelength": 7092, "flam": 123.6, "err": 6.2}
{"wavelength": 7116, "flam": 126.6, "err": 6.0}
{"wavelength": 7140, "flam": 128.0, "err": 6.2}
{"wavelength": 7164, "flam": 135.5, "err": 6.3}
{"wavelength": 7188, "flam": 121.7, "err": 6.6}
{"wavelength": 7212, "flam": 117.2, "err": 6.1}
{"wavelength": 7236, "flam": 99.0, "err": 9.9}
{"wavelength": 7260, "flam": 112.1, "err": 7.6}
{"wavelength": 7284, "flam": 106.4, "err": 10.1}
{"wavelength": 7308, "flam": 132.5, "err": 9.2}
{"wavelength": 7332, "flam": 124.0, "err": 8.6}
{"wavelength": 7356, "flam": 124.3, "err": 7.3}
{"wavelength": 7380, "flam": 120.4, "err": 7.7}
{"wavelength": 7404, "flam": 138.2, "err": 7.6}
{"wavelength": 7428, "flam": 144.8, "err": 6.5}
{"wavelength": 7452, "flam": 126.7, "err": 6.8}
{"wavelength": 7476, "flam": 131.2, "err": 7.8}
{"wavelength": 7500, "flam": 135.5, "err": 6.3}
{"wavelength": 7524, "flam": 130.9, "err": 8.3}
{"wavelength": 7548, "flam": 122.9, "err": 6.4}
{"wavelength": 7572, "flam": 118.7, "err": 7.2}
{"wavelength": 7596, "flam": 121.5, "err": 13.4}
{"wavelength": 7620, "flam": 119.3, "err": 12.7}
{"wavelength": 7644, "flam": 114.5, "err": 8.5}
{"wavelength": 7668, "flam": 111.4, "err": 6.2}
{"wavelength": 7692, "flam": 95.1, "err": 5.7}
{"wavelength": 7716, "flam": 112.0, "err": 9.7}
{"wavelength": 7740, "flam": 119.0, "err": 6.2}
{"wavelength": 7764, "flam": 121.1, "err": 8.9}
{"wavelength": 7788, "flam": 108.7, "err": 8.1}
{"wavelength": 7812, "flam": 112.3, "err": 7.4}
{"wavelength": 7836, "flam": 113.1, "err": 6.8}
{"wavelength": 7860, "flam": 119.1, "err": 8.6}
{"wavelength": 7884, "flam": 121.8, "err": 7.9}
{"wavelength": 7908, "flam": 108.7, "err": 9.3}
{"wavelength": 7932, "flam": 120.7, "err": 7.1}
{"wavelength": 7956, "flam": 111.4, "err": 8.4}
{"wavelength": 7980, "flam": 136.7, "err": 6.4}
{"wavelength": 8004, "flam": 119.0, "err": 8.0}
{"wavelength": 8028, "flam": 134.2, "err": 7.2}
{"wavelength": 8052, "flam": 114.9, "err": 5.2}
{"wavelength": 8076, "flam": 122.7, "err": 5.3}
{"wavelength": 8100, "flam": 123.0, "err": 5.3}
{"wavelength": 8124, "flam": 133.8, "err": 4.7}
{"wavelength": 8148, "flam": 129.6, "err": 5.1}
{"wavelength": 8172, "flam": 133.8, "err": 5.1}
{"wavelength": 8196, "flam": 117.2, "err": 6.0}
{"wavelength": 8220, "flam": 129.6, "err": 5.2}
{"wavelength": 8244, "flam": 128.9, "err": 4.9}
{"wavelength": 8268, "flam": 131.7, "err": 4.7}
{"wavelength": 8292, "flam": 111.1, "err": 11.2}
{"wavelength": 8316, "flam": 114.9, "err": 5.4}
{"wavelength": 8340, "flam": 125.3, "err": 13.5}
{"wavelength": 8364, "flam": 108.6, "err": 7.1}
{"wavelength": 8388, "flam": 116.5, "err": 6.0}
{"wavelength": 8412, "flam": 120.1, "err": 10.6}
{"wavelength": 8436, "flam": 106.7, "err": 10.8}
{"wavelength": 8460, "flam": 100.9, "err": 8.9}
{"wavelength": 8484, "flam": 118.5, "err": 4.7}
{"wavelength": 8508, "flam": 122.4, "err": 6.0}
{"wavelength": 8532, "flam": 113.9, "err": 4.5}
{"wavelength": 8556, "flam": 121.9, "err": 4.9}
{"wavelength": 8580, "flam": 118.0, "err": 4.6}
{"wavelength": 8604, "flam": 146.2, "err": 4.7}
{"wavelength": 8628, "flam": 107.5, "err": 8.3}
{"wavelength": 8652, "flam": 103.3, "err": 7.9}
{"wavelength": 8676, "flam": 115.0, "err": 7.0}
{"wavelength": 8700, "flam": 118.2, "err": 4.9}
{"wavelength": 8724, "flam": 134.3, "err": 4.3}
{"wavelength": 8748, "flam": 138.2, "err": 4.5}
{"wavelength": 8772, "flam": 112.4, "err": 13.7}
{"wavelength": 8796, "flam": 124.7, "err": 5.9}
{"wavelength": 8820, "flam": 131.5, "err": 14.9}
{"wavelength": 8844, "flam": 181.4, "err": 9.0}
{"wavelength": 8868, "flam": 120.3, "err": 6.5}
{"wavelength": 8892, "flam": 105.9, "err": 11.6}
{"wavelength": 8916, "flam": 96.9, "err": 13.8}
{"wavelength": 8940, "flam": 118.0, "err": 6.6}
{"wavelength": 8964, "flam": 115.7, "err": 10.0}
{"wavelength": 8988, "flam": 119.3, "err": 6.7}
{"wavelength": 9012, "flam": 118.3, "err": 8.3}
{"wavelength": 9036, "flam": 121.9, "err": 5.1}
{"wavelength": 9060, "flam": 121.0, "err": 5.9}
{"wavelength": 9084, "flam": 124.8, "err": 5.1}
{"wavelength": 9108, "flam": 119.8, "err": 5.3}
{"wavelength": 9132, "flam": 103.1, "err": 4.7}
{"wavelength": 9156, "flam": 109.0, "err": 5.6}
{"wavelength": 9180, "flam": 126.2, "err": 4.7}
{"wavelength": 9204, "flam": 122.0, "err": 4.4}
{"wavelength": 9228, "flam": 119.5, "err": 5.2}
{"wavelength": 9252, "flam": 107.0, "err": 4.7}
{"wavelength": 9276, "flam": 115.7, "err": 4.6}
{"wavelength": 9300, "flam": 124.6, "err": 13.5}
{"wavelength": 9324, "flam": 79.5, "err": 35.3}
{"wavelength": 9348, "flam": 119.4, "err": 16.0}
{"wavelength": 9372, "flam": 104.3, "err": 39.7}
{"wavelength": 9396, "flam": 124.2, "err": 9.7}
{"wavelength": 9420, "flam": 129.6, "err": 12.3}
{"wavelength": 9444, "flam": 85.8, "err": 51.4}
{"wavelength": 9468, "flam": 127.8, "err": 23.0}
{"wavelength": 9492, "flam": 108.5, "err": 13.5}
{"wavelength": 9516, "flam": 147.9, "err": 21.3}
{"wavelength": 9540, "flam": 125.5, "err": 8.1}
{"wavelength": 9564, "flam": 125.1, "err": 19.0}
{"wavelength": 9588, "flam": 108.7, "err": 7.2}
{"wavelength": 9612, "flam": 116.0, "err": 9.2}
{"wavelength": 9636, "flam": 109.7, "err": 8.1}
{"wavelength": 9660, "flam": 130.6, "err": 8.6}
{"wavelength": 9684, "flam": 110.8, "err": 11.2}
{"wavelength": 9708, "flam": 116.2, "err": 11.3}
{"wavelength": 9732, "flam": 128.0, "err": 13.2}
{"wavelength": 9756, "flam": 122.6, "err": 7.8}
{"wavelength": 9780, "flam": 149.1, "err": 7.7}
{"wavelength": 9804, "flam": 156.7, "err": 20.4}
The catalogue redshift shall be 0.77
